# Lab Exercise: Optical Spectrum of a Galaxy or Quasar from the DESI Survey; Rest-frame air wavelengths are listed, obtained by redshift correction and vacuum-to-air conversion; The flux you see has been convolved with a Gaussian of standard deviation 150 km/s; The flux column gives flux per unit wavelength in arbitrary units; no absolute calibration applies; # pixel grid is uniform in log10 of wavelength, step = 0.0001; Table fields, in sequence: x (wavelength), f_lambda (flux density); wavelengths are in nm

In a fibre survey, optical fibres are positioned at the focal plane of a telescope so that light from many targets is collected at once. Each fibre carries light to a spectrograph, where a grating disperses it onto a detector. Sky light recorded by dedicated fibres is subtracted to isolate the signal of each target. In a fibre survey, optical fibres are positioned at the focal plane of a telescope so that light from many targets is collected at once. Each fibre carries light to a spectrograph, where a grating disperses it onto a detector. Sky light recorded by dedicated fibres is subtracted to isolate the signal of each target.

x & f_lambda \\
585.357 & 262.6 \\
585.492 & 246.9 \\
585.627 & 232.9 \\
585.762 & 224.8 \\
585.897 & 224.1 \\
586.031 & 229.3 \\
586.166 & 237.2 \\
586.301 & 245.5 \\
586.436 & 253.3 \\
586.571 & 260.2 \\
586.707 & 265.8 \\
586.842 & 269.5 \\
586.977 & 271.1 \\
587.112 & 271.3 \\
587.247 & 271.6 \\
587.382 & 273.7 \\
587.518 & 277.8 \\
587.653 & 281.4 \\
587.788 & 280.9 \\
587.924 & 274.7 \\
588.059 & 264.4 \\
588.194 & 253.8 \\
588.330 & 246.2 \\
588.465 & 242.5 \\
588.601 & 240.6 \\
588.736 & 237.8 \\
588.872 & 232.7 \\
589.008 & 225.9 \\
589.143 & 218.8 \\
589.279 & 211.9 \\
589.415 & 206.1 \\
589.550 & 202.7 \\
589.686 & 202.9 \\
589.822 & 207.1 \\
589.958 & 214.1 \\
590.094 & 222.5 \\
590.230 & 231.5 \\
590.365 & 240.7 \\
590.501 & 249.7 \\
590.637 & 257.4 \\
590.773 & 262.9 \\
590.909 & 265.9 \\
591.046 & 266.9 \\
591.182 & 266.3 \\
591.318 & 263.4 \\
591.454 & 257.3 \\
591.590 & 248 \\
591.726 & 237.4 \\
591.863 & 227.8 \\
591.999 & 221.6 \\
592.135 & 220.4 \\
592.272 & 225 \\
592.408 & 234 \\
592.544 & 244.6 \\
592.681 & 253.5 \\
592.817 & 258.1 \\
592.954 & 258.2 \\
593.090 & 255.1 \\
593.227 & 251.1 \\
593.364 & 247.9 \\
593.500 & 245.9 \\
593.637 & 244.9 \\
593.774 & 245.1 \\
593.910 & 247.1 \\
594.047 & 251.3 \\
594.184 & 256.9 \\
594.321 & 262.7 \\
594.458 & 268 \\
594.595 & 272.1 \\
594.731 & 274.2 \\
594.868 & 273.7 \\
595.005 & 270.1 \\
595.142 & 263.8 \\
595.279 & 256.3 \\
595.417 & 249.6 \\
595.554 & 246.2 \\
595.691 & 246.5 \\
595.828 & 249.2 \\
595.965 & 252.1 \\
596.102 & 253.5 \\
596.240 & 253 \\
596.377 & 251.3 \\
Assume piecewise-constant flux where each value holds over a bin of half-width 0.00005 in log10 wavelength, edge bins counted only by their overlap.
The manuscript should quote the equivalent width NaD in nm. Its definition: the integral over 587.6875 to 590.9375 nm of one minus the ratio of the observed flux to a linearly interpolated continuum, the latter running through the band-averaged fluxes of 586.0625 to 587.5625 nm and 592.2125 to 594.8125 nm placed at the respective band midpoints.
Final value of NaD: 0.27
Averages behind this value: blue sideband 262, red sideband 253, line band 237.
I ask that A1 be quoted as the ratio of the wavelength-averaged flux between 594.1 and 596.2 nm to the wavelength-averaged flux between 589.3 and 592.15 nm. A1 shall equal 1.1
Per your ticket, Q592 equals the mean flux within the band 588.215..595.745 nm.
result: 244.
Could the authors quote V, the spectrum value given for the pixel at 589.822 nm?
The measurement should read 207.1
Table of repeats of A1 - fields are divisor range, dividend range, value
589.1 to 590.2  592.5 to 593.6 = 1.19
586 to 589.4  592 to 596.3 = 1.00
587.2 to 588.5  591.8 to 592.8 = 0.88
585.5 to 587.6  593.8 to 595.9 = 1.02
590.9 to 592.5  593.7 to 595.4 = 1.07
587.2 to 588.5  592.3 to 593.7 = 0.93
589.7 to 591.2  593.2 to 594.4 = 1.04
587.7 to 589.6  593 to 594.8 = 1.07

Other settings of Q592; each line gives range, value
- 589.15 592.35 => 235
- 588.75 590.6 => 222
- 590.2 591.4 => 257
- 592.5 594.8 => 255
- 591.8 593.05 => 239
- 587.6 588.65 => 261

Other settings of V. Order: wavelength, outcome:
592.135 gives 220.4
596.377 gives 251.3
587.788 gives 280.9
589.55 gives 202.7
